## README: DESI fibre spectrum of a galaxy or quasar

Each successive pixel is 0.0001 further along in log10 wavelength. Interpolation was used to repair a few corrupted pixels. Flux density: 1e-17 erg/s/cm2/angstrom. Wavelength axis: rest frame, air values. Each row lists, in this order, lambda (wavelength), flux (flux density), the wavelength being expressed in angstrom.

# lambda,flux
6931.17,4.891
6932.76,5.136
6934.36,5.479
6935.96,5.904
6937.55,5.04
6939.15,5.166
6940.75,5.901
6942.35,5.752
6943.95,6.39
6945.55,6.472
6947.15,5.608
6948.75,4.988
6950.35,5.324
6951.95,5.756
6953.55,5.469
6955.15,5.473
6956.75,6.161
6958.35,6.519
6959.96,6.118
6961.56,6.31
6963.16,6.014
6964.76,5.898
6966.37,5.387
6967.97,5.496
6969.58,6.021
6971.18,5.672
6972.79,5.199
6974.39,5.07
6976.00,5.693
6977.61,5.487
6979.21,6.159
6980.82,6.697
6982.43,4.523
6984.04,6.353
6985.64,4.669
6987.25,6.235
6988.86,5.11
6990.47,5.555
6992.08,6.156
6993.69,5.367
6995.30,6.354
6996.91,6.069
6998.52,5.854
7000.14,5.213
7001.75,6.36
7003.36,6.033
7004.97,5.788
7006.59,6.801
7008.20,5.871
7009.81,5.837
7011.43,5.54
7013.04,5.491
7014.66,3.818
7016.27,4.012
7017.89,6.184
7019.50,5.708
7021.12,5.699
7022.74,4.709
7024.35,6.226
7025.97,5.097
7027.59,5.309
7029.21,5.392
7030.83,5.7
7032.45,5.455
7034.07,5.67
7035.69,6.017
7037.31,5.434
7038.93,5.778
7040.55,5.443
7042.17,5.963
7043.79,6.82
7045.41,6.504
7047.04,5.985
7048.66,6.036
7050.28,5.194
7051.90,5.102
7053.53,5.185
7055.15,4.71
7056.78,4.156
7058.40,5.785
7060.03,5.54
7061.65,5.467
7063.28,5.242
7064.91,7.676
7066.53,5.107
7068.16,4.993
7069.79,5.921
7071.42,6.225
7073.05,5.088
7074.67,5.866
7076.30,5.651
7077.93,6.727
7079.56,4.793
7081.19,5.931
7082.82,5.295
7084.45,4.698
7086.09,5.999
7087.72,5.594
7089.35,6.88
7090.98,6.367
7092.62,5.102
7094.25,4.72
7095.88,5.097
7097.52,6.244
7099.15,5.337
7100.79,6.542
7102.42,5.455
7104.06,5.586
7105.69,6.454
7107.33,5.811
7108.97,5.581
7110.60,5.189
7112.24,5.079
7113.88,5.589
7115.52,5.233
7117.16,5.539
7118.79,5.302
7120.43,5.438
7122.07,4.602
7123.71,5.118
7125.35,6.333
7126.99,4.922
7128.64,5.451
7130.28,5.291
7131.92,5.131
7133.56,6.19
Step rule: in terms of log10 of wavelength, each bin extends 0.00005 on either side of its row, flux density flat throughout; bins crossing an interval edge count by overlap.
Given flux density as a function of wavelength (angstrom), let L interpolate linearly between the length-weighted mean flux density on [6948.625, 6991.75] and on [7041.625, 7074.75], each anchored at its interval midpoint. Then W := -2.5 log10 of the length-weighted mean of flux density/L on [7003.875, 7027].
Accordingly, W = 0.035 mag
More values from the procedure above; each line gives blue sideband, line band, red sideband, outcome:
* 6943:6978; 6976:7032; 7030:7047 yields 0.04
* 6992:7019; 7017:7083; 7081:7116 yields 0.00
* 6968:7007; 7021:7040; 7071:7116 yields 0.03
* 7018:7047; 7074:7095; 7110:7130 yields -0.04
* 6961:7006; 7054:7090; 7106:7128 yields -0.02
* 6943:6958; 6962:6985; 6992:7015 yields 0.02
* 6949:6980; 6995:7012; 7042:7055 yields -0.04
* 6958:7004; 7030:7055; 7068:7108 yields 0.00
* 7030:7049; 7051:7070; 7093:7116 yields 0.08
